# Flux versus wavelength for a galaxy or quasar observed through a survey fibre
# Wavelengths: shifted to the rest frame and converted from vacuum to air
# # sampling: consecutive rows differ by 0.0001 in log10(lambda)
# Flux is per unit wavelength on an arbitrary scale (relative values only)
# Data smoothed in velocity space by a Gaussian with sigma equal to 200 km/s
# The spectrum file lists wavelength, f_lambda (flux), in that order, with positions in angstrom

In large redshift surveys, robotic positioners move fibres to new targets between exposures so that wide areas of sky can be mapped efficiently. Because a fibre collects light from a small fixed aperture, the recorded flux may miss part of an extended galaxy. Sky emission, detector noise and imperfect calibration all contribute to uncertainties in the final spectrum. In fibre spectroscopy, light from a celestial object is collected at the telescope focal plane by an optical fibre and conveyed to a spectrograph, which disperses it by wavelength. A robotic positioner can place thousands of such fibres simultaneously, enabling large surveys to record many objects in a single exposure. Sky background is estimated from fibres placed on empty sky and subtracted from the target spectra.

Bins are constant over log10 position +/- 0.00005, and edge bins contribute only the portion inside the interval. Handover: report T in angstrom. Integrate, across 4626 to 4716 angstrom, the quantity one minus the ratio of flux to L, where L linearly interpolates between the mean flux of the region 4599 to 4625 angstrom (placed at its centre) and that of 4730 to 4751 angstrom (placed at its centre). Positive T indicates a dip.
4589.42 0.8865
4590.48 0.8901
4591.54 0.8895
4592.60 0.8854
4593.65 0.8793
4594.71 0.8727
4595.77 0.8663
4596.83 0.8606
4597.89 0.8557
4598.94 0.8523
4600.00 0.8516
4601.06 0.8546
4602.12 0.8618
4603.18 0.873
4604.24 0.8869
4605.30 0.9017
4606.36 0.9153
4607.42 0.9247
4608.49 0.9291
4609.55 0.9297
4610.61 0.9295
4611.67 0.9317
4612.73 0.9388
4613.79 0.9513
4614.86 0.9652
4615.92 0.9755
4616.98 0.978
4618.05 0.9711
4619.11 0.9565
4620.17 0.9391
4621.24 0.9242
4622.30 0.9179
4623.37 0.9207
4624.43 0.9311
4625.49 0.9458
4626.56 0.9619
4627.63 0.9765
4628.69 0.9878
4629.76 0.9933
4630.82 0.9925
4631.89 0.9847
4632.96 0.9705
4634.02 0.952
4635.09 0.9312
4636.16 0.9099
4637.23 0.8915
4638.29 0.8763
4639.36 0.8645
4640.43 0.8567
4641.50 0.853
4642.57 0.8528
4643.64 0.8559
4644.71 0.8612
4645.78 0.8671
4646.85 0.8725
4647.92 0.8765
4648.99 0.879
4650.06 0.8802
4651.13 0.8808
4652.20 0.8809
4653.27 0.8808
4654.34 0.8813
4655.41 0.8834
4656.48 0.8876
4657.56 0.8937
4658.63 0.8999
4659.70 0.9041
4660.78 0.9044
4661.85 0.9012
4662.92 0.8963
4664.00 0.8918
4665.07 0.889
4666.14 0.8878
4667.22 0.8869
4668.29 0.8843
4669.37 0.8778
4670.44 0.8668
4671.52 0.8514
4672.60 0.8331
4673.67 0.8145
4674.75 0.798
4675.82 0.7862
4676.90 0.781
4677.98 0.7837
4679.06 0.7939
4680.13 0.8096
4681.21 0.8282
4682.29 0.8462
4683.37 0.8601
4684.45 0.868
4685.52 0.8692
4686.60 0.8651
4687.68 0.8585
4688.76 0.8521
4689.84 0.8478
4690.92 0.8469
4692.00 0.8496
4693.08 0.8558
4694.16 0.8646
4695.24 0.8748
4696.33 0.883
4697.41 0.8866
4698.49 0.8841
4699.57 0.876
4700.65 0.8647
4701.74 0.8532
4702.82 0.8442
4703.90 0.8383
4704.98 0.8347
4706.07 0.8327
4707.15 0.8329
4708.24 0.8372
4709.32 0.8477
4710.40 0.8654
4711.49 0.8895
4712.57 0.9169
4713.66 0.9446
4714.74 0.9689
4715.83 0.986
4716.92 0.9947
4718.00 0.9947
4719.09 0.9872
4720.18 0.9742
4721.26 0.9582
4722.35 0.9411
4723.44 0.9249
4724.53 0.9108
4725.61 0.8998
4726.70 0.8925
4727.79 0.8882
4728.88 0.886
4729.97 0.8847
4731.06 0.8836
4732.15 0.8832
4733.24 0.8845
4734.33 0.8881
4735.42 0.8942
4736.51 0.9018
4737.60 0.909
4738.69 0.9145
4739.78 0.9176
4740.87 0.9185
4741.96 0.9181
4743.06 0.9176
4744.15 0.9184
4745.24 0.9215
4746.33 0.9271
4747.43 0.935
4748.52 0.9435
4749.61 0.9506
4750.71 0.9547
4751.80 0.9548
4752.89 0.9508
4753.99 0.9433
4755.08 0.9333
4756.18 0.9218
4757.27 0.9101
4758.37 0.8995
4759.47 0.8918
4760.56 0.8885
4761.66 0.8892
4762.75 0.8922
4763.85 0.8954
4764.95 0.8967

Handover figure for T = 4.0 angstrom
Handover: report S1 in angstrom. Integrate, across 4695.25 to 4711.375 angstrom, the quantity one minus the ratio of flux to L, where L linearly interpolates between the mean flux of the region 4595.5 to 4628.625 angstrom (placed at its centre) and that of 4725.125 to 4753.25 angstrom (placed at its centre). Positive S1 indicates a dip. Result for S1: 1.0 angstrom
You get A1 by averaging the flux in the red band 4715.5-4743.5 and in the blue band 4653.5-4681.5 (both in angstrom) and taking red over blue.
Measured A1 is 1.1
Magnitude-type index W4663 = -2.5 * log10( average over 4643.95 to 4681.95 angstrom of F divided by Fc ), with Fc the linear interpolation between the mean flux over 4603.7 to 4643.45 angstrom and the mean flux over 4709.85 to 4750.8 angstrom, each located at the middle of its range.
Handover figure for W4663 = 0.080 mag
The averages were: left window 0.932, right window 0.923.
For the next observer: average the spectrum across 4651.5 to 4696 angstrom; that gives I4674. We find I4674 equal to 0.86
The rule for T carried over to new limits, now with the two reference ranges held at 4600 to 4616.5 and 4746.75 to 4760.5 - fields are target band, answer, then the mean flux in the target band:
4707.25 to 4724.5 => -0.1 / 0.932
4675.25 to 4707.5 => 2.7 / 0.846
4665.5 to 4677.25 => 1.0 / 0.844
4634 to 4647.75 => 0.6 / 0.877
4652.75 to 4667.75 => 0.5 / 0.892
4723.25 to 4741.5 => 0.6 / 0.899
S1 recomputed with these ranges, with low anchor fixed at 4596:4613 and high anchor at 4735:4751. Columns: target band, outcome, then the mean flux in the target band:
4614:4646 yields -1.1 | 0.929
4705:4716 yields 0.4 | 0.886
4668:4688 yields 1.6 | 0.835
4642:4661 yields 0.5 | 0.88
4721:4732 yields 0.2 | 0.904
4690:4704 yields 0.8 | 0.864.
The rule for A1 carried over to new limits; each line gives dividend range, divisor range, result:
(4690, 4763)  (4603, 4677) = 1.00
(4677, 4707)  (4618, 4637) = 0.89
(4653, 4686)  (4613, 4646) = 0.92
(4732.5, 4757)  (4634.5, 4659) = 1.05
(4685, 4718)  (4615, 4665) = 0.96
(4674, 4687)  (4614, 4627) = 0.87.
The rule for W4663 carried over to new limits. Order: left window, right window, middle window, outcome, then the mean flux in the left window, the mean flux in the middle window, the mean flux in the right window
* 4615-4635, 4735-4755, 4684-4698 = 0.09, 0.96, 0.863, 0.928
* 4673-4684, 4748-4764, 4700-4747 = -0.04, 0.811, 0.904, 0.922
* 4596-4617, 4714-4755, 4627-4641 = -0.03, 0.906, 0.937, 0.928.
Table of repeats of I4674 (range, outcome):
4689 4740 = 0.894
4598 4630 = 0.928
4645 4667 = 0.887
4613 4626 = 0.948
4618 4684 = 0.888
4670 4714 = 0.849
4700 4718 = 0.888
